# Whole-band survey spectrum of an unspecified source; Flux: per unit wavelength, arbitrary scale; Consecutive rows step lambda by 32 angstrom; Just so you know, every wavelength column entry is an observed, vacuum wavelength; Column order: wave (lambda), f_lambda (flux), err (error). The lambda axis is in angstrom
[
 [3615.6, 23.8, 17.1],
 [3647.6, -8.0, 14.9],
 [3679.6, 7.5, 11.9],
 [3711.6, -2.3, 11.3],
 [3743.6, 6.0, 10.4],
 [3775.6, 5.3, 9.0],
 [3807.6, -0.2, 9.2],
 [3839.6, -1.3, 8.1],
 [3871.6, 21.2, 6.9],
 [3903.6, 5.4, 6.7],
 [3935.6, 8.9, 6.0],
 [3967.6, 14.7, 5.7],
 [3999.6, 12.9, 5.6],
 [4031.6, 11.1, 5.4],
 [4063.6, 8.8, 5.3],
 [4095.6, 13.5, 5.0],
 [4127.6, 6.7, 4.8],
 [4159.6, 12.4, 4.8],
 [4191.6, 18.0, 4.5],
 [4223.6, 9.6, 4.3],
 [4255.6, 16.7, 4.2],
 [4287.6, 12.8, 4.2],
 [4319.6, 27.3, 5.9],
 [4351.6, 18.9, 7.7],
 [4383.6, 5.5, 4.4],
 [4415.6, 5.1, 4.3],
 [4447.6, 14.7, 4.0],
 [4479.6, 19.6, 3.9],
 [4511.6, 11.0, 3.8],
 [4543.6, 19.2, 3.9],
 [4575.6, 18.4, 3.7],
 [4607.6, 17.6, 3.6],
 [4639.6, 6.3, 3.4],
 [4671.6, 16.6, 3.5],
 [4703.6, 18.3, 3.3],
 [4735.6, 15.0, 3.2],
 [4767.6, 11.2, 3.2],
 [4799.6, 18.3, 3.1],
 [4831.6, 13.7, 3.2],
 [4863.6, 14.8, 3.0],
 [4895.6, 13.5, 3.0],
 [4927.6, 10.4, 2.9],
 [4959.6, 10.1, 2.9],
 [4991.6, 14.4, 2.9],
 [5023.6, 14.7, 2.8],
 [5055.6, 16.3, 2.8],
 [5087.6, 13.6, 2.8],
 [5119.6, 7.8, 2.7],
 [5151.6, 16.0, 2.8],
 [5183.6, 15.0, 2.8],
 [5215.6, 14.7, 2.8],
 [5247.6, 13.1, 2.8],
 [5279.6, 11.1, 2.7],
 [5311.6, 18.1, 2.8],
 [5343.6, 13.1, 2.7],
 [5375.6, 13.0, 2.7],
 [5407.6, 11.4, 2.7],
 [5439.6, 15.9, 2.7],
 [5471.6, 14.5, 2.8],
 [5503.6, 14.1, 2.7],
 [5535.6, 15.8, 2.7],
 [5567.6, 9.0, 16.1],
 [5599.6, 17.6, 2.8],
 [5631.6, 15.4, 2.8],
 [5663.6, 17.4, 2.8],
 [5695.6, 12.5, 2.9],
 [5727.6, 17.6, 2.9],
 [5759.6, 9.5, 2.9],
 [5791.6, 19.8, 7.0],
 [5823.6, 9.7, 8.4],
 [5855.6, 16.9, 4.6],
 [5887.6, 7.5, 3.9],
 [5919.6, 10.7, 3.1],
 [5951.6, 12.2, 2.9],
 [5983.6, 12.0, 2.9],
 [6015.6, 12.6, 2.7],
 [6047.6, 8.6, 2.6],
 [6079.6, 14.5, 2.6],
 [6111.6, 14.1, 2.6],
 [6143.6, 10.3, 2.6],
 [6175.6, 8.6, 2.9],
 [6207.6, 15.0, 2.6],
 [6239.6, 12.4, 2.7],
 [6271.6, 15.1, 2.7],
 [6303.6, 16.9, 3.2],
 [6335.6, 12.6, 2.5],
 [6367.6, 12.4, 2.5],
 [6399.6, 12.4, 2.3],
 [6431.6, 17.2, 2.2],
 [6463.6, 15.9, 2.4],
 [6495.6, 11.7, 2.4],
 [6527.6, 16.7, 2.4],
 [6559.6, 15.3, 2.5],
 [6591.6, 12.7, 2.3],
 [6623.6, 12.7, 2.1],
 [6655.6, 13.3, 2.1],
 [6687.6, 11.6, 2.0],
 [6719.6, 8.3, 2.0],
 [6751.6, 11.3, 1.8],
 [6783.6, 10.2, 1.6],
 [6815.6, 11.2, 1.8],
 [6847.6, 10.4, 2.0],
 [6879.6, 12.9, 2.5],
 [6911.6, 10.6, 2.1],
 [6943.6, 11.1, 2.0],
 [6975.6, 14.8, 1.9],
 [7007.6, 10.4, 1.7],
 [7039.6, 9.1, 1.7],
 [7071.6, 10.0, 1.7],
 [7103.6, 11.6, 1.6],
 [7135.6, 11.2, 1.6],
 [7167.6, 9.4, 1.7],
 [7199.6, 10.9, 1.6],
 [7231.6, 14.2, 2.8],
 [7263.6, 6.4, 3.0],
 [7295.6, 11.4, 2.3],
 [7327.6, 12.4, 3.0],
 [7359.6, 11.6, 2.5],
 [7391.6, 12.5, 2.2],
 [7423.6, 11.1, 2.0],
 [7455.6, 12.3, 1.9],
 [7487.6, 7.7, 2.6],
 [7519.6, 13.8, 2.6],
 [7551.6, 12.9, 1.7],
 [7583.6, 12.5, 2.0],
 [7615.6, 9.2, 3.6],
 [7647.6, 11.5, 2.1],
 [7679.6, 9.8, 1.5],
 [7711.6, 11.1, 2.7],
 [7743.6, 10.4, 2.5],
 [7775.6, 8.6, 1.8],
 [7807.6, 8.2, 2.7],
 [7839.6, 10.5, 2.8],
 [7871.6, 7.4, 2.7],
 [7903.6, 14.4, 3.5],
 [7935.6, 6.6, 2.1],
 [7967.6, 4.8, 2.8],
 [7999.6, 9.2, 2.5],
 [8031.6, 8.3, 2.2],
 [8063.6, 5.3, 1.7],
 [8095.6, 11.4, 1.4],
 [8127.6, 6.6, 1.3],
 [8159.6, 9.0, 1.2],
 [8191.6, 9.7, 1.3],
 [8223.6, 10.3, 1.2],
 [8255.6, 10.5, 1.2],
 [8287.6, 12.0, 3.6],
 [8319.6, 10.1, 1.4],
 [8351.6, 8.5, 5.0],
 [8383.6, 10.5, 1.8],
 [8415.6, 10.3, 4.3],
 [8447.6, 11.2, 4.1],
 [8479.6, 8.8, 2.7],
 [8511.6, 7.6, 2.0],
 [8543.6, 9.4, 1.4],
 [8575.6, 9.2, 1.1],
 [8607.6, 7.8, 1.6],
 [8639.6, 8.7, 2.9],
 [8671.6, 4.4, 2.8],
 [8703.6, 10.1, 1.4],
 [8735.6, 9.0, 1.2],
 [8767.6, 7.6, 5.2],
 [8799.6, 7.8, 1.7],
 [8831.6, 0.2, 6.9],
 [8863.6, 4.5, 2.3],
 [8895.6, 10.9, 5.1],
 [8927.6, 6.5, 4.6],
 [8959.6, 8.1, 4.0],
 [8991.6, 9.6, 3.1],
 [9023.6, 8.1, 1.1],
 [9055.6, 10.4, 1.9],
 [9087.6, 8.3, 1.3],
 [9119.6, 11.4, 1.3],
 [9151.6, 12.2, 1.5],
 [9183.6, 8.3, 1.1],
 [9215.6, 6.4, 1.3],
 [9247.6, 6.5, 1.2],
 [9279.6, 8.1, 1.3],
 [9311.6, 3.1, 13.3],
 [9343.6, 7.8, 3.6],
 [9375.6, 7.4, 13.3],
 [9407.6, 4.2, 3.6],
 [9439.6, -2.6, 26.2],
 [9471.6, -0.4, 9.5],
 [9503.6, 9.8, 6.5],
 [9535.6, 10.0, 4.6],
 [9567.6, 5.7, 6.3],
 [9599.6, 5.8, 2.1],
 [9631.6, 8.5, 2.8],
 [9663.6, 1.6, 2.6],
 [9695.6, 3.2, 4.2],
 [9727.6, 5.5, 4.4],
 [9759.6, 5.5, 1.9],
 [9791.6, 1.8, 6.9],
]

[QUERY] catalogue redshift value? 0.12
